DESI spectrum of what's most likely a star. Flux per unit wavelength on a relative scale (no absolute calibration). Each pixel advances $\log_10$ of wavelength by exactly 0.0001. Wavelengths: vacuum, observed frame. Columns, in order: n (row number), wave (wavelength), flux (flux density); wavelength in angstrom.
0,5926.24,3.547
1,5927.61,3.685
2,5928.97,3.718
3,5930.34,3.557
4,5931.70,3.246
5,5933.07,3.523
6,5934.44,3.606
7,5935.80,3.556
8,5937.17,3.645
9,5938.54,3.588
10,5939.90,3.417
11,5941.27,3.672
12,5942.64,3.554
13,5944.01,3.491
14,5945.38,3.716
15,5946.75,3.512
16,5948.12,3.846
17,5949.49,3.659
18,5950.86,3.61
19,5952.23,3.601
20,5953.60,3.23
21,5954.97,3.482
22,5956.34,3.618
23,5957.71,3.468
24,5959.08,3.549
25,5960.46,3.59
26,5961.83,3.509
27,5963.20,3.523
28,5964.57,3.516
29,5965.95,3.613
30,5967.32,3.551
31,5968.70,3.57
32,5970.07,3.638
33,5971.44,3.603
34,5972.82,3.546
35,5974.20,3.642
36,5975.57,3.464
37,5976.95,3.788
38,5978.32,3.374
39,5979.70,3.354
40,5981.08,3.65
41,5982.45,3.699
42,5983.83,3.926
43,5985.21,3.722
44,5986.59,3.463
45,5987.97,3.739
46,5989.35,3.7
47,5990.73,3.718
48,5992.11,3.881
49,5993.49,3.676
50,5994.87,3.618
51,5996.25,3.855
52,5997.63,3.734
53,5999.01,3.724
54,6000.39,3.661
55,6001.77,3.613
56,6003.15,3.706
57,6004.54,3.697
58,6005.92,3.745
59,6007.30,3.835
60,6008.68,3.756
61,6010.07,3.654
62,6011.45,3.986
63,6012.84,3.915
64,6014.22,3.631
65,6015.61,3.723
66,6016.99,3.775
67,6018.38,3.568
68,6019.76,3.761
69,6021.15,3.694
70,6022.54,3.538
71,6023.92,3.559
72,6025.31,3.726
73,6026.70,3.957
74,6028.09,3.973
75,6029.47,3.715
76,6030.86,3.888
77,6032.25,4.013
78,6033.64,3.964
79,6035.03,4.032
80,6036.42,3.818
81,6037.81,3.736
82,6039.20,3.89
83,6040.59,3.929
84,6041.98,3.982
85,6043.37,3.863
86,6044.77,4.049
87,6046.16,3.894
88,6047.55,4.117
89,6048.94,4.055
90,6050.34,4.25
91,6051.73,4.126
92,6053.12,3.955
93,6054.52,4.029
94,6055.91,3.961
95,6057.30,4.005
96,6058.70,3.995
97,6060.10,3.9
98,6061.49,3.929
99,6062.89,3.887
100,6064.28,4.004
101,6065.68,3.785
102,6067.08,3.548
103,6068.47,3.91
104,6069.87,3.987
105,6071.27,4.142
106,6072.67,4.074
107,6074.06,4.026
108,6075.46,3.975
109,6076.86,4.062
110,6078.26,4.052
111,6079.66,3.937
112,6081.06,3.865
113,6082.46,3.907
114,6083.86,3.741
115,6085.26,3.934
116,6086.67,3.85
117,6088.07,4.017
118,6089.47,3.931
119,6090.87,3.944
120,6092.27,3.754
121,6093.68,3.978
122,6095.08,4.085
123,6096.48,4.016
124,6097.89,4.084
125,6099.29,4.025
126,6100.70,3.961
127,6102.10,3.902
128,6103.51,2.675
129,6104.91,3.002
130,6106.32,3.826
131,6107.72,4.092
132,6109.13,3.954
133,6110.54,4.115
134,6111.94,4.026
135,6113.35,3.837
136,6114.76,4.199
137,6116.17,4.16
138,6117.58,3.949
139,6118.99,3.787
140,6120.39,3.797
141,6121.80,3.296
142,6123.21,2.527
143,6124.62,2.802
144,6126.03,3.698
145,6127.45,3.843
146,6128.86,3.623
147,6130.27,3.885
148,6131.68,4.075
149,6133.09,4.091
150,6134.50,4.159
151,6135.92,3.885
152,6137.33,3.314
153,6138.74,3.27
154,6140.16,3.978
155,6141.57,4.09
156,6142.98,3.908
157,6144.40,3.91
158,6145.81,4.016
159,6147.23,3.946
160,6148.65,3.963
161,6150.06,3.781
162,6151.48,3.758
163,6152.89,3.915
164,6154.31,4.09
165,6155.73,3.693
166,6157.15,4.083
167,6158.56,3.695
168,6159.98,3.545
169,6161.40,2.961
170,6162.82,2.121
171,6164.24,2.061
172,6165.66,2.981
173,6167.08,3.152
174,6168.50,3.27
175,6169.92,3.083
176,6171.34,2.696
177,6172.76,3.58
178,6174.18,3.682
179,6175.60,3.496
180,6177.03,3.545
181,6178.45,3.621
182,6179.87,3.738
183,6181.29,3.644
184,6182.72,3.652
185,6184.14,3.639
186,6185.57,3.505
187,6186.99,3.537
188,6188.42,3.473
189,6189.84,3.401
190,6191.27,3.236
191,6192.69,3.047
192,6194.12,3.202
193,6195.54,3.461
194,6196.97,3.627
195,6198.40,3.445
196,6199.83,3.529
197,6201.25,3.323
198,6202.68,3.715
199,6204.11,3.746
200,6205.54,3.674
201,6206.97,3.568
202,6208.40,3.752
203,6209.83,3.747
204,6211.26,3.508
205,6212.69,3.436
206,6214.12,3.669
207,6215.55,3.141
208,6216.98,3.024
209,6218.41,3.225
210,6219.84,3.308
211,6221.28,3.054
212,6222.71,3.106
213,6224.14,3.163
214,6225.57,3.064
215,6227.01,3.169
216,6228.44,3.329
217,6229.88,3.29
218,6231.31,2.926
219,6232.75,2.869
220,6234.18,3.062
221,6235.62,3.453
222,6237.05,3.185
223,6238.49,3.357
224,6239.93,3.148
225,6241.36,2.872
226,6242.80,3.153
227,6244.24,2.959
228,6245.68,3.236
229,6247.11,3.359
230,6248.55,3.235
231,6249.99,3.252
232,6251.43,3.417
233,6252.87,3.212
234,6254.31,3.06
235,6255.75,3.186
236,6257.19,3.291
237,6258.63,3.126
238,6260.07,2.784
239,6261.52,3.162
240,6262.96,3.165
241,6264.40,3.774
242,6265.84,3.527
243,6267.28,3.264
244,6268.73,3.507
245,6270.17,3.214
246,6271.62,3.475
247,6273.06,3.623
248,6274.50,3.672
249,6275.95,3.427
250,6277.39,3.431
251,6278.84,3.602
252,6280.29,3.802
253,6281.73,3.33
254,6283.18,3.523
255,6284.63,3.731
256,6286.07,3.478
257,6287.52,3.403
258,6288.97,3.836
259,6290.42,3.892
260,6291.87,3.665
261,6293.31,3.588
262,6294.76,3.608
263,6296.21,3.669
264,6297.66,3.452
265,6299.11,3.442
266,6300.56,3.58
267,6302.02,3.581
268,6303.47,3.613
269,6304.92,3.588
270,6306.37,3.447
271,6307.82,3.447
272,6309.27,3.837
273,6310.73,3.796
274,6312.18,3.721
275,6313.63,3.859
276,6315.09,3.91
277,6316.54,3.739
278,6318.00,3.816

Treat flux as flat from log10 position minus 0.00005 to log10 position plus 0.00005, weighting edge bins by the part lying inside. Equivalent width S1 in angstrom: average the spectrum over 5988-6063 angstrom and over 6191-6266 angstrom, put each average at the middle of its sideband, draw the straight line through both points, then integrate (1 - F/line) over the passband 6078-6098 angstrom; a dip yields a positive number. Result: -1.4 angstrom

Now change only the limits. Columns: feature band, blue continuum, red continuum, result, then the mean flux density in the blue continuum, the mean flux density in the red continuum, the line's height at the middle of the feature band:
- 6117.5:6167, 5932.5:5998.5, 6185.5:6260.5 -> -3.1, 3.6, 3.29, 3.39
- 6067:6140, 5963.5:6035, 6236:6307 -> -4.7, 3.7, 3.41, 3.59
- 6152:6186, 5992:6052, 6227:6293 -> 1.2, 3.82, 3.34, 3.52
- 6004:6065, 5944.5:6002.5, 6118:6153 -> -3.6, 3.62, 3.73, 3.66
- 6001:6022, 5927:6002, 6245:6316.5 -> -0.9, 3.6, 3.49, 3.59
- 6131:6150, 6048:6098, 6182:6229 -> -1.1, 3.96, 3.41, 3.68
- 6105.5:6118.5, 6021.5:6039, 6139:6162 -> -0.6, 3.83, 3.83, 3.83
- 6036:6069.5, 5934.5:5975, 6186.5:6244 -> -4.5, 3.57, 3.32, 3.48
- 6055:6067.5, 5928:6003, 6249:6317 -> -1.1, 3.6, 3.5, 3.57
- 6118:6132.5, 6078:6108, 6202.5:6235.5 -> 0.6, 3.84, 3.32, 3.71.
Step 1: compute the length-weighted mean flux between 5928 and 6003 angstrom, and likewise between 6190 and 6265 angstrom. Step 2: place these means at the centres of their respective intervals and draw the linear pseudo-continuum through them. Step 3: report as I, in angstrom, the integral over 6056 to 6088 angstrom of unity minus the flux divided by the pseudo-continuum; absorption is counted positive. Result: -4.2 angstrom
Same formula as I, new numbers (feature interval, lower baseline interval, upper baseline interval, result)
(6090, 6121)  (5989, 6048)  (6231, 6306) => -1.9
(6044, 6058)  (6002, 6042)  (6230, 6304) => -1.1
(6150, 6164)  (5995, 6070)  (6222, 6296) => 0.3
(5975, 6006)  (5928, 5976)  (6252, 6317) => -1.0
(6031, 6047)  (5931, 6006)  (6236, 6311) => -1.6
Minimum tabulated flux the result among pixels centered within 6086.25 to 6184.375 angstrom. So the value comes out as 2.061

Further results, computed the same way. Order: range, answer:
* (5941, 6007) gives 3.23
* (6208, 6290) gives 2.784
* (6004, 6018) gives 3.631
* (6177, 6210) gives 3.047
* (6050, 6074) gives 3.548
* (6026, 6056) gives 3.715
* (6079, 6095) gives 3.741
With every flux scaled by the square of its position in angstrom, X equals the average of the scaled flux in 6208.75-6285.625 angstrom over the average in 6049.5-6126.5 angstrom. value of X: 0.9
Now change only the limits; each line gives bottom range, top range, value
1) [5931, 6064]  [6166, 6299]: 0.98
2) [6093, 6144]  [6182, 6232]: 0.92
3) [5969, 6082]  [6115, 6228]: 0.96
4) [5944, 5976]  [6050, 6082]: 1.15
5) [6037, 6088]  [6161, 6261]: 0.87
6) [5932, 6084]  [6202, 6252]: 0.94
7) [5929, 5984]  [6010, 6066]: 1.12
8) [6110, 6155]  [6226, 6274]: 0.88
